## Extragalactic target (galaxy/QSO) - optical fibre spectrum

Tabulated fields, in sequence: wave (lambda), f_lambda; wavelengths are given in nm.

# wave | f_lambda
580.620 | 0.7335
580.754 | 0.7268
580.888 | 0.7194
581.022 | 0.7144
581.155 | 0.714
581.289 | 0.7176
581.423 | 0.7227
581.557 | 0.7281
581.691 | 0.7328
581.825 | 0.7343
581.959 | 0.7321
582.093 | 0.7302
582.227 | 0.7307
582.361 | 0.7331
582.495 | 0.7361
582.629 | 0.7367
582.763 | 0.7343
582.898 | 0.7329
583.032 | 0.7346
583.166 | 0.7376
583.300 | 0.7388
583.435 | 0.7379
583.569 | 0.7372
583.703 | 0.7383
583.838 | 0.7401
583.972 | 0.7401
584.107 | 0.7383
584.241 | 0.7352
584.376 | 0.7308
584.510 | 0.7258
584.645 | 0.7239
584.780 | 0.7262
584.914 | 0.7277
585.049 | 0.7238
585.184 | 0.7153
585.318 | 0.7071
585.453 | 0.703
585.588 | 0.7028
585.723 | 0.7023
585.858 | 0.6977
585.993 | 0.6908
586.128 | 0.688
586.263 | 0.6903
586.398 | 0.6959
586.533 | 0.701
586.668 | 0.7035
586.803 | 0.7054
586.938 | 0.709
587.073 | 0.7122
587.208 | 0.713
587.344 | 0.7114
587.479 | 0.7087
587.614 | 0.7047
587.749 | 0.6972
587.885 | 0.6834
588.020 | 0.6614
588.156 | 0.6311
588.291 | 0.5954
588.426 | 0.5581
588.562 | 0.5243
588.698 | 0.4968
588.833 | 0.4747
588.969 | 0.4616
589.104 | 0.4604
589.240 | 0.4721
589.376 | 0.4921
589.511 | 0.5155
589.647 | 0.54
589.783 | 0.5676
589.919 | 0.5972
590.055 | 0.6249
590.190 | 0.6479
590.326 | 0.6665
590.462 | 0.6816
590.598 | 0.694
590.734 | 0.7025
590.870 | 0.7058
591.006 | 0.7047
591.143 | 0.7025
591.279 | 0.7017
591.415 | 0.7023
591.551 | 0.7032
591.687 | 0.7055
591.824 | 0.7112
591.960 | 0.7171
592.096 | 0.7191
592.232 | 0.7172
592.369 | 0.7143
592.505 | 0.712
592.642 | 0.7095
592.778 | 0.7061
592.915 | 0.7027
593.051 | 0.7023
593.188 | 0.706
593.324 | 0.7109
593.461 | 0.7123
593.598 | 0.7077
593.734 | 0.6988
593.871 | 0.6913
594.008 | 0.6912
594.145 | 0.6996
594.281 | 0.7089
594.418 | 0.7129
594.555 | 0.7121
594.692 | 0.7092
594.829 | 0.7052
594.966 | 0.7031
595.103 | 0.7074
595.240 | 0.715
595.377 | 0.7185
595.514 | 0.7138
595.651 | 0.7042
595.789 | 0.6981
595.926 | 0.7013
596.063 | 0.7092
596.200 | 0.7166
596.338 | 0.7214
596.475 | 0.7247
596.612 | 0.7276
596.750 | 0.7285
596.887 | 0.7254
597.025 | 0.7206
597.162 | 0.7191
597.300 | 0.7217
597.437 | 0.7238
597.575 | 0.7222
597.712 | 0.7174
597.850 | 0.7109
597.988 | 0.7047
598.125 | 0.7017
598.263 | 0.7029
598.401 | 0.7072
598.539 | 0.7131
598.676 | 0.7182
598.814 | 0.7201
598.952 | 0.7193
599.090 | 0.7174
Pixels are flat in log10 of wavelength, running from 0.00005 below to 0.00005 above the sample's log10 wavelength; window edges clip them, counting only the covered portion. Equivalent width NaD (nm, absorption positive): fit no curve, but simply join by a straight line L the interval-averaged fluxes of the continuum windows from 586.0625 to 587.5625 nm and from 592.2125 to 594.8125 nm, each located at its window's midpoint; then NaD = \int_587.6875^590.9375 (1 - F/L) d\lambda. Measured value 0.53 nm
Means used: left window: 0.704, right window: 0.706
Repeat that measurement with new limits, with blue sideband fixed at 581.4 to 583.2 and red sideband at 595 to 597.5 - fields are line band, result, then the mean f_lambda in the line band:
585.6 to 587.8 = 0.08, 0.702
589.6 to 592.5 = 0.17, 0.679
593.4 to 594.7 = 0.03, 0.704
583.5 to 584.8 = -0.01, 0.734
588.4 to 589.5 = 0.35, 0.491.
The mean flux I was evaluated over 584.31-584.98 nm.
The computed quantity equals 0.727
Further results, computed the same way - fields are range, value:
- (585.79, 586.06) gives 0.694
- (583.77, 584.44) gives 0.736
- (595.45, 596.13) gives 0.705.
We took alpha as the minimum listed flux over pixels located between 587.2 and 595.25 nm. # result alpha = 0.4604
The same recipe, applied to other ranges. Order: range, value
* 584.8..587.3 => 0.688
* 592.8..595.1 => 0.6912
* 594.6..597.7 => 0.6981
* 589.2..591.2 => 0.4721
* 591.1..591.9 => 0.7017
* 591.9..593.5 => 0.7023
